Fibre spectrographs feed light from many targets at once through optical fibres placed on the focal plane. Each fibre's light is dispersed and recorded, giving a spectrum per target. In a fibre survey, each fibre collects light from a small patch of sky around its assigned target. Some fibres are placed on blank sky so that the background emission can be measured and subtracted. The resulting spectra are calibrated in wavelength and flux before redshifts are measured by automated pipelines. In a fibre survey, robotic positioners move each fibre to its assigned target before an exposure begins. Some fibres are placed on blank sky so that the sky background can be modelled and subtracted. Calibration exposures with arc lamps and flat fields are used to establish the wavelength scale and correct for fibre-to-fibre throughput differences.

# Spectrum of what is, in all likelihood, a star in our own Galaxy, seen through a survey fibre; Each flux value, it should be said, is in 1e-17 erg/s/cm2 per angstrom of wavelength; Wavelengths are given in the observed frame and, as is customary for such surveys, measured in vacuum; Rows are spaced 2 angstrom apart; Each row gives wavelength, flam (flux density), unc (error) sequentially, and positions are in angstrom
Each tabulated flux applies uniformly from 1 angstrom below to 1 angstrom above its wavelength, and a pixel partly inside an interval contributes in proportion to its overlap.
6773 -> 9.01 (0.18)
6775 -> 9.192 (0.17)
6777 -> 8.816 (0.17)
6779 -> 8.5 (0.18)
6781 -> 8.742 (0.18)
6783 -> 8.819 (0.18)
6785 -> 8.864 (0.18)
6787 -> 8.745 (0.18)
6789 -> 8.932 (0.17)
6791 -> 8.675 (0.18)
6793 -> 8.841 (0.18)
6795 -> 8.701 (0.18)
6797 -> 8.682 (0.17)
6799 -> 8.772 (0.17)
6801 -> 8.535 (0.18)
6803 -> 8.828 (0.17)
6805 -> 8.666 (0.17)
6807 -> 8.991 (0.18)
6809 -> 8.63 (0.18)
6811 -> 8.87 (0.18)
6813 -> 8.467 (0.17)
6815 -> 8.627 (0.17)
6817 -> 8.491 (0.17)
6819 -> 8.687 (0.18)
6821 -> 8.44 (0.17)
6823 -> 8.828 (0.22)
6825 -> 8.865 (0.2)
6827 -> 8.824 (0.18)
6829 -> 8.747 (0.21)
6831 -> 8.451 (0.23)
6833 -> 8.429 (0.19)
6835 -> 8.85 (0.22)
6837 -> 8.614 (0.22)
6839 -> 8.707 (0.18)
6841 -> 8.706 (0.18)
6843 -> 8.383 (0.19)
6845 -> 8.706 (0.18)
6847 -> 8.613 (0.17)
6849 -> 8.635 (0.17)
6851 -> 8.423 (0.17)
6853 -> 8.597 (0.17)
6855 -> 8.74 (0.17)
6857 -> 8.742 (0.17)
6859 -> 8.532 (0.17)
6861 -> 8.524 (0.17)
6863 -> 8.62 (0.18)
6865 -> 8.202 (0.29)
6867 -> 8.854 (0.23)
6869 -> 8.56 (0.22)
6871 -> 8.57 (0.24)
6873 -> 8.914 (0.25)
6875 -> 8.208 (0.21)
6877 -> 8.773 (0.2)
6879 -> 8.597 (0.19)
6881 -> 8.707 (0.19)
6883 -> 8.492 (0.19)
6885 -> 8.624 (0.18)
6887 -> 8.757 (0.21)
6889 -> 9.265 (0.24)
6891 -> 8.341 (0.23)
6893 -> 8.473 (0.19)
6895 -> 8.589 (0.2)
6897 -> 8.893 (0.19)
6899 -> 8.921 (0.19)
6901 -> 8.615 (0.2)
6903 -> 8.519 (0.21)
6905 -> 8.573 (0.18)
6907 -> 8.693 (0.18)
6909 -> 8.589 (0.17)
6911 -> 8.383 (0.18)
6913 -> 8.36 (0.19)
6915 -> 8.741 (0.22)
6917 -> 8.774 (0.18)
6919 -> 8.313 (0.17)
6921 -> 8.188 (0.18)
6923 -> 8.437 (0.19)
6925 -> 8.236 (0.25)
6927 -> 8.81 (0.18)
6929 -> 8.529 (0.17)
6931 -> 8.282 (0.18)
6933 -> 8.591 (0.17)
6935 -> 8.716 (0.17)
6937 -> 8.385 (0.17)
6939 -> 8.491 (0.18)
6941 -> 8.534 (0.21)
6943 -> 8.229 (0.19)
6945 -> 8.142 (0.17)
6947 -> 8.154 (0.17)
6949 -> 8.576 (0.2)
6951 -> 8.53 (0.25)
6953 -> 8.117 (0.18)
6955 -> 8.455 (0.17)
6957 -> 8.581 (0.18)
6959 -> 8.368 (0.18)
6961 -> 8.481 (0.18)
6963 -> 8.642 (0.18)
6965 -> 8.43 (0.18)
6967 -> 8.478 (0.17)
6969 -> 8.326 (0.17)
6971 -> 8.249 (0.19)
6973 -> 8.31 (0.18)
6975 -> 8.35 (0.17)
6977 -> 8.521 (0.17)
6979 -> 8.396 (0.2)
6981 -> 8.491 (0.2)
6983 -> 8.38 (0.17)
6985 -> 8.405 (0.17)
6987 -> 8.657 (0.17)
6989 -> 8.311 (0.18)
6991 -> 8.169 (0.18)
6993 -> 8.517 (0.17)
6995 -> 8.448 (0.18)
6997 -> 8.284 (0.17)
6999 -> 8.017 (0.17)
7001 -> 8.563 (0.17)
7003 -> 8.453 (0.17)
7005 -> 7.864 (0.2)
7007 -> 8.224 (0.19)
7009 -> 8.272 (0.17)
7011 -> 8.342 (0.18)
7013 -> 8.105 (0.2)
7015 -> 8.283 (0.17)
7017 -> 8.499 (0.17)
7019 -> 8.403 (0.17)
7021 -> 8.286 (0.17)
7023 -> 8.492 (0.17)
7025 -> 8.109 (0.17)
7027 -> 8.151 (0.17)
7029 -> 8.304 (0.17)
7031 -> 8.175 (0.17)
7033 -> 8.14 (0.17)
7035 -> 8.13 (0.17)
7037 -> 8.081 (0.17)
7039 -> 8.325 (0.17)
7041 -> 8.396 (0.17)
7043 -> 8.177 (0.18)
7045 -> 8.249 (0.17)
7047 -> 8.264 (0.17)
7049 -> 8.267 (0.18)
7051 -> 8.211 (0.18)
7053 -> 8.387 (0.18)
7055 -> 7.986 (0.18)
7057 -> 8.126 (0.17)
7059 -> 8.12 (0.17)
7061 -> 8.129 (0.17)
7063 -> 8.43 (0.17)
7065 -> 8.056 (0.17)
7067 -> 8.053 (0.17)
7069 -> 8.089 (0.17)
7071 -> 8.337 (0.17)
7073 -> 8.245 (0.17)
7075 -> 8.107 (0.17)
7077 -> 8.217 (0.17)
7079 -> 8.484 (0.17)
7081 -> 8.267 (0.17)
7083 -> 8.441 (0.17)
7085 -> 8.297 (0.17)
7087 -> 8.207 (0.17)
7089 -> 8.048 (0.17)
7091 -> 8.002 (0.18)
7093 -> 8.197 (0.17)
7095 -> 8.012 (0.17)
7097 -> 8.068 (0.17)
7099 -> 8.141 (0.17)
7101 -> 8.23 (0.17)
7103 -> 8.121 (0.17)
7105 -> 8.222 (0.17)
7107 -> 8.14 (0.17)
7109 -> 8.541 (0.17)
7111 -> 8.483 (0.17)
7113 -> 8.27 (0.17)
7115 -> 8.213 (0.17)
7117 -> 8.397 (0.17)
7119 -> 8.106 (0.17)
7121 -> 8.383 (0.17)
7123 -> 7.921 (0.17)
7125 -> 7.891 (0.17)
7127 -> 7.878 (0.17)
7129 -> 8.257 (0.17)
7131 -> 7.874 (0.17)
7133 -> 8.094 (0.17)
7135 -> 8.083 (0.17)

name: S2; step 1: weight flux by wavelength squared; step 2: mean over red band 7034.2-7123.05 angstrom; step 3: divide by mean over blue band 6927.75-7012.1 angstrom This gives 1.01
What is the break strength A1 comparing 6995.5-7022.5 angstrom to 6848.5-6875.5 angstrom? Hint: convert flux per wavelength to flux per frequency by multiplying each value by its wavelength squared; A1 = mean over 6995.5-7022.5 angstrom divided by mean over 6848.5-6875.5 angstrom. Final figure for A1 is 1.0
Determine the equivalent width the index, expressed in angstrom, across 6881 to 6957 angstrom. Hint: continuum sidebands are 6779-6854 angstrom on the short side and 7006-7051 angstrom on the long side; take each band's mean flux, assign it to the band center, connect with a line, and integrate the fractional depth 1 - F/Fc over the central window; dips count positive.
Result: -0.4 angstrom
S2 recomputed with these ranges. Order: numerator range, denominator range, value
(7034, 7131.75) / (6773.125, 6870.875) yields 1.02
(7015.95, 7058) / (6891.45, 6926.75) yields 1.00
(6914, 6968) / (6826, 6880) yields 1.01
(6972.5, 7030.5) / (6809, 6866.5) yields 1.01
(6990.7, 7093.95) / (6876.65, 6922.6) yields 1.00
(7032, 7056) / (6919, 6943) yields 1.00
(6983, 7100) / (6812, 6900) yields 1.01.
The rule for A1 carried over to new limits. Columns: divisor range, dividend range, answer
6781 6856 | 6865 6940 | 1.01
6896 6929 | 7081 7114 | 1.01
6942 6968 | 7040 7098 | 1.01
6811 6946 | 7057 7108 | 1.01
